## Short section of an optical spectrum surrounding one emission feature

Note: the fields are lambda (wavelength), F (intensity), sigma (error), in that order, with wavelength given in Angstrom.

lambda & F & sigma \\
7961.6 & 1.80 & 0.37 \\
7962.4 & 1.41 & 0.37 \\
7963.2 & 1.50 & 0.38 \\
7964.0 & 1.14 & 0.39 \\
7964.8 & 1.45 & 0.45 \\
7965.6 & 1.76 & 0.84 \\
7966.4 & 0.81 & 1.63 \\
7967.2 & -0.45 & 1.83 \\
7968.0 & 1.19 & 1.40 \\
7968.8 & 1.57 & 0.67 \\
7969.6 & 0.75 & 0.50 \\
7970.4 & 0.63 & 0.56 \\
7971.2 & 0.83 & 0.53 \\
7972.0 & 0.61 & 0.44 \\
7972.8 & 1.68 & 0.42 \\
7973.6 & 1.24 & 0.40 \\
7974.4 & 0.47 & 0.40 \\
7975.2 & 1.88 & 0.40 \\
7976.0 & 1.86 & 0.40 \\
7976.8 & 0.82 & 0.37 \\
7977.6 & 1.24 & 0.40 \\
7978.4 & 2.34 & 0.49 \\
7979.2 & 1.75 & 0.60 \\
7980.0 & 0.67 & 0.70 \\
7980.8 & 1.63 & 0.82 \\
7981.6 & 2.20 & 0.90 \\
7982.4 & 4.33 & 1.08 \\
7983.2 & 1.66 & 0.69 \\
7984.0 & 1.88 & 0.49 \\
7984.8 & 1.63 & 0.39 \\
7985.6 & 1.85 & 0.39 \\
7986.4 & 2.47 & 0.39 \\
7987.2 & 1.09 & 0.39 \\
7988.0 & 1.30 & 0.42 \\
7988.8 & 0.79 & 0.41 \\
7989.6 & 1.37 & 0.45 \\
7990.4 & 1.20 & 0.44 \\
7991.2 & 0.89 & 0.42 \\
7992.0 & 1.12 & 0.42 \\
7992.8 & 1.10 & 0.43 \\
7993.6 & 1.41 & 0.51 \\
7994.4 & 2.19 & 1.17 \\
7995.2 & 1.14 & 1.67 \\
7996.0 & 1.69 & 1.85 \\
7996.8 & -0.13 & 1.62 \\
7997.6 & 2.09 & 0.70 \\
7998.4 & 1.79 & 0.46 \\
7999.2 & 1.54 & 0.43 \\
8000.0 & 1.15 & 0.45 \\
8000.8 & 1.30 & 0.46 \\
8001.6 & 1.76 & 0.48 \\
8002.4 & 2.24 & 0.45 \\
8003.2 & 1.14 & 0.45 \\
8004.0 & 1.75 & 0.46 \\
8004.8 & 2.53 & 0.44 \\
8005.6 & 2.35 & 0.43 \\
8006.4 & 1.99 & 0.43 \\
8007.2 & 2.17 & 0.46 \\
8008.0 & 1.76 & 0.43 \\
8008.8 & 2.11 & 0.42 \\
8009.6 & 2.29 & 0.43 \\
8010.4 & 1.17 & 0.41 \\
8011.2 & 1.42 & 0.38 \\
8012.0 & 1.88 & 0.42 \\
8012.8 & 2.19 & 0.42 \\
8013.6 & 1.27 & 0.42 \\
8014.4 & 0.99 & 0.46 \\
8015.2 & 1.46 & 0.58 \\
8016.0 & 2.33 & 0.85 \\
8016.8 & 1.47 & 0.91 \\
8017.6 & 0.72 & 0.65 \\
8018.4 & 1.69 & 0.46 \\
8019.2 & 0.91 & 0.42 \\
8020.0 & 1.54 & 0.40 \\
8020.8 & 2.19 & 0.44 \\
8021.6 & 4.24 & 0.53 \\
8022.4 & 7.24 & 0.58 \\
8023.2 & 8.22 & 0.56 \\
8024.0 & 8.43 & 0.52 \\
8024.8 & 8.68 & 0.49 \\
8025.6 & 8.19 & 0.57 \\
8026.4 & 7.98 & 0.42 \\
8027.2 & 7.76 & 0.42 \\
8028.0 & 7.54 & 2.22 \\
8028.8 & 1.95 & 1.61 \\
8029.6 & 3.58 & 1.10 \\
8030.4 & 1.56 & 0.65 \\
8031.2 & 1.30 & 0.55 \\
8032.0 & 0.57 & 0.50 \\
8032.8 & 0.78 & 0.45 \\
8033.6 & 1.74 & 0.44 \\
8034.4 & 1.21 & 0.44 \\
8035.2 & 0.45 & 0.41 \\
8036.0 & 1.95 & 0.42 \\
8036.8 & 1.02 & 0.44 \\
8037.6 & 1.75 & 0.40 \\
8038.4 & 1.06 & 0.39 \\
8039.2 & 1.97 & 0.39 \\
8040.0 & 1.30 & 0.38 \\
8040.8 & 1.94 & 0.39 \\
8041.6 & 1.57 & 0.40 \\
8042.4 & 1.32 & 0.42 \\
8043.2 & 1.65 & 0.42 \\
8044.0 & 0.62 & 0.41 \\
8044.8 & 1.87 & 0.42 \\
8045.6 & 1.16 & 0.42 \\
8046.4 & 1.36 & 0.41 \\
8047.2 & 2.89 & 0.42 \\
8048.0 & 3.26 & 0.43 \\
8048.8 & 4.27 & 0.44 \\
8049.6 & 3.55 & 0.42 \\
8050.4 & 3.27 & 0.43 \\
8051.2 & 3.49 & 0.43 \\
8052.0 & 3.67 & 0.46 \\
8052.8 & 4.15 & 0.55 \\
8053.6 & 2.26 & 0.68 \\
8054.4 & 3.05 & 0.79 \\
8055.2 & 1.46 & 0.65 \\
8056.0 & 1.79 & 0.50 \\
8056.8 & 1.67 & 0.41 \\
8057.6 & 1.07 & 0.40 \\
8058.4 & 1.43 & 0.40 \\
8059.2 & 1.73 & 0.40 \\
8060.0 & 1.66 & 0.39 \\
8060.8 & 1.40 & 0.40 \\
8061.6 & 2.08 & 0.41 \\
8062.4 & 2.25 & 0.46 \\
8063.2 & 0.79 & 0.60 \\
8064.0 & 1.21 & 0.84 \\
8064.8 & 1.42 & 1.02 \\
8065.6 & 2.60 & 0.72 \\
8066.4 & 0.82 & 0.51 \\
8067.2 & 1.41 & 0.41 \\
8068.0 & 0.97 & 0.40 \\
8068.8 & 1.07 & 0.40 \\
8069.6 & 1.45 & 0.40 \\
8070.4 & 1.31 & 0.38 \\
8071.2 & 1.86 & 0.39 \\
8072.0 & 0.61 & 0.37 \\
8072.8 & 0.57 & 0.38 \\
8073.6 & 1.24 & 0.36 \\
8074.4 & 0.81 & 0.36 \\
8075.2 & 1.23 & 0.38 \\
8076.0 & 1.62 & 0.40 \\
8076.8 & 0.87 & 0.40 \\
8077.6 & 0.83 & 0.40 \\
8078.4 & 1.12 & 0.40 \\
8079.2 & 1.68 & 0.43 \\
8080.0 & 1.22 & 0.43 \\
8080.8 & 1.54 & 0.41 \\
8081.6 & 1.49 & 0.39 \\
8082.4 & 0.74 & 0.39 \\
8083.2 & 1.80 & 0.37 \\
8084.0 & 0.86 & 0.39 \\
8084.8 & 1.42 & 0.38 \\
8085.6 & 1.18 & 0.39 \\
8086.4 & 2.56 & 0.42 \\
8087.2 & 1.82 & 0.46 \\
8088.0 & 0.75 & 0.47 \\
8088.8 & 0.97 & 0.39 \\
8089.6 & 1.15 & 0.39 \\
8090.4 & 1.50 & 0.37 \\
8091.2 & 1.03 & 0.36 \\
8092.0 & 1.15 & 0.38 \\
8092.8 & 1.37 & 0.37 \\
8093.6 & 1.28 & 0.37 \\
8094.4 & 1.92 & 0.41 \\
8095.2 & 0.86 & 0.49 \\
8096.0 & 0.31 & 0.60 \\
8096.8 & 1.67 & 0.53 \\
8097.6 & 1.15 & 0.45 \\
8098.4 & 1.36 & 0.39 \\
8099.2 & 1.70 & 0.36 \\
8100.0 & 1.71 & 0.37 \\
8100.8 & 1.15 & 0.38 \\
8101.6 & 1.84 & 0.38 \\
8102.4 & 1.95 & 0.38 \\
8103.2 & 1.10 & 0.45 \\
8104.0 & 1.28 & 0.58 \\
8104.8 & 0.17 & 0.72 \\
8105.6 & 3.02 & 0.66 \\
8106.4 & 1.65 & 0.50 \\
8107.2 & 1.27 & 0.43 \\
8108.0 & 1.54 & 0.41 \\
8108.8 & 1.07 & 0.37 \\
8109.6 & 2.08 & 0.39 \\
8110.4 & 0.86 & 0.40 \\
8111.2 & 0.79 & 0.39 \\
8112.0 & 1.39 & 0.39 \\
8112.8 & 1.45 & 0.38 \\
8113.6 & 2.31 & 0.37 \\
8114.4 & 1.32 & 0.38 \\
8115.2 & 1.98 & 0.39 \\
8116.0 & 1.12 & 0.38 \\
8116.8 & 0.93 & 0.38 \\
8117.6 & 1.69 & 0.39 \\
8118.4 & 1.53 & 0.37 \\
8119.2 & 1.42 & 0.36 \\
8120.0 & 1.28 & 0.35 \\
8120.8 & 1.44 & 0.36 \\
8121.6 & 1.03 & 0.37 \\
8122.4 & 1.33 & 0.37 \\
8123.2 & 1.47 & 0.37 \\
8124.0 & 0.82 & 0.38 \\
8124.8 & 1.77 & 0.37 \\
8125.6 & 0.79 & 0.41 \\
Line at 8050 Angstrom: [N II]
